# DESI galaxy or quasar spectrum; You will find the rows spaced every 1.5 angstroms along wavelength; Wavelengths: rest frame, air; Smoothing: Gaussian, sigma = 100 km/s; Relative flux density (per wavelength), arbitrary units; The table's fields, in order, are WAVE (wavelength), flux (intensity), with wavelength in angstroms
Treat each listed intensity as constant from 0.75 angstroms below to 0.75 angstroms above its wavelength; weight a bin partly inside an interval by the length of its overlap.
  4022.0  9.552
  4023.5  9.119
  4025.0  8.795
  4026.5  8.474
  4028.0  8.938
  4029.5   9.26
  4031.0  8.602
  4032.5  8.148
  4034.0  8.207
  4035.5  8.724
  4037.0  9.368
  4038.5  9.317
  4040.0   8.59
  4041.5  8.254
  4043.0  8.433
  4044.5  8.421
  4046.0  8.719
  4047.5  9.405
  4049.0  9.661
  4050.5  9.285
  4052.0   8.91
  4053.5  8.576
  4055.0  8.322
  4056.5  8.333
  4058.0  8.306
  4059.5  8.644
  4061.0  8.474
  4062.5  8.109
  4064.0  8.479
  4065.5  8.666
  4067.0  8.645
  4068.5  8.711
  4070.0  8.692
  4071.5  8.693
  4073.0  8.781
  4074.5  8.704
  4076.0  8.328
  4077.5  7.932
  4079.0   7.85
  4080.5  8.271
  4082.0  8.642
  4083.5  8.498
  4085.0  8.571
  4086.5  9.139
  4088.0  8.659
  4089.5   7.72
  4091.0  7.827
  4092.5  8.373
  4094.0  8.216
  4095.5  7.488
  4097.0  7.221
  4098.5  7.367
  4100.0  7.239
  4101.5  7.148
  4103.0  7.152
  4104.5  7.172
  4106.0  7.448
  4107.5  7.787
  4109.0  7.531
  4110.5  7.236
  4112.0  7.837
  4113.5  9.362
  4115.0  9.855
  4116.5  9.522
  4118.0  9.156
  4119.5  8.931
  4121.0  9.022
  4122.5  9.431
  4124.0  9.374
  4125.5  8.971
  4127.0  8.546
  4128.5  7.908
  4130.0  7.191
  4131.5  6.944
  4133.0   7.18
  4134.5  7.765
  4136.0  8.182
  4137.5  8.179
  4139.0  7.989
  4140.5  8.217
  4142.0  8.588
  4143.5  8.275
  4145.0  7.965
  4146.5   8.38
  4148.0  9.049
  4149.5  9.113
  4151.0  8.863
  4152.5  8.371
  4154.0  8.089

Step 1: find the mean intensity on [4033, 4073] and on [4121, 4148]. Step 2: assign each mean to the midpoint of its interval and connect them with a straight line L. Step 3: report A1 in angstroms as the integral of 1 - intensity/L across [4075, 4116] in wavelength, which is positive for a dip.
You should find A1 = 2.1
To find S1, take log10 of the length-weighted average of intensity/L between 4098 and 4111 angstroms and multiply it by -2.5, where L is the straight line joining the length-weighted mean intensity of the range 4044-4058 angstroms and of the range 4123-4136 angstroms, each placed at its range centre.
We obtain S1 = 0.130 mag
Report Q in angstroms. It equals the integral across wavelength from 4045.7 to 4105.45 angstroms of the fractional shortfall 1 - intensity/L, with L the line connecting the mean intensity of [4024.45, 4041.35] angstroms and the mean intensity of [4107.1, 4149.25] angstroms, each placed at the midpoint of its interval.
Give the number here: 1.9 angstroms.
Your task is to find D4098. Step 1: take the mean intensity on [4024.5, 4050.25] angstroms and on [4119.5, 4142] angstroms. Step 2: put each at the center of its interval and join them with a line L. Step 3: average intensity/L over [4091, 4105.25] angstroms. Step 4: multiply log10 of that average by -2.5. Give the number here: 0.13 mag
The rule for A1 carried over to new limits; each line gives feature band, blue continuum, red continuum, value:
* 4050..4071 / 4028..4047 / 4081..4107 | -0.5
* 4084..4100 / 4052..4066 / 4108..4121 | 1.0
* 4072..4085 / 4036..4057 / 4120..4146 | 0.3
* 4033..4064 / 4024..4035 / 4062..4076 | -0.2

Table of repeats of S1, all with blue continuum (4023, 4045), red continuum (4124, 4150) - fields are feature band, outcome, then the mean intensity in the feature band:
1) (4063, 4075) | -0.02 mag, 8.66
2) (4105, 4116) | 0.02 mag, 8.16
